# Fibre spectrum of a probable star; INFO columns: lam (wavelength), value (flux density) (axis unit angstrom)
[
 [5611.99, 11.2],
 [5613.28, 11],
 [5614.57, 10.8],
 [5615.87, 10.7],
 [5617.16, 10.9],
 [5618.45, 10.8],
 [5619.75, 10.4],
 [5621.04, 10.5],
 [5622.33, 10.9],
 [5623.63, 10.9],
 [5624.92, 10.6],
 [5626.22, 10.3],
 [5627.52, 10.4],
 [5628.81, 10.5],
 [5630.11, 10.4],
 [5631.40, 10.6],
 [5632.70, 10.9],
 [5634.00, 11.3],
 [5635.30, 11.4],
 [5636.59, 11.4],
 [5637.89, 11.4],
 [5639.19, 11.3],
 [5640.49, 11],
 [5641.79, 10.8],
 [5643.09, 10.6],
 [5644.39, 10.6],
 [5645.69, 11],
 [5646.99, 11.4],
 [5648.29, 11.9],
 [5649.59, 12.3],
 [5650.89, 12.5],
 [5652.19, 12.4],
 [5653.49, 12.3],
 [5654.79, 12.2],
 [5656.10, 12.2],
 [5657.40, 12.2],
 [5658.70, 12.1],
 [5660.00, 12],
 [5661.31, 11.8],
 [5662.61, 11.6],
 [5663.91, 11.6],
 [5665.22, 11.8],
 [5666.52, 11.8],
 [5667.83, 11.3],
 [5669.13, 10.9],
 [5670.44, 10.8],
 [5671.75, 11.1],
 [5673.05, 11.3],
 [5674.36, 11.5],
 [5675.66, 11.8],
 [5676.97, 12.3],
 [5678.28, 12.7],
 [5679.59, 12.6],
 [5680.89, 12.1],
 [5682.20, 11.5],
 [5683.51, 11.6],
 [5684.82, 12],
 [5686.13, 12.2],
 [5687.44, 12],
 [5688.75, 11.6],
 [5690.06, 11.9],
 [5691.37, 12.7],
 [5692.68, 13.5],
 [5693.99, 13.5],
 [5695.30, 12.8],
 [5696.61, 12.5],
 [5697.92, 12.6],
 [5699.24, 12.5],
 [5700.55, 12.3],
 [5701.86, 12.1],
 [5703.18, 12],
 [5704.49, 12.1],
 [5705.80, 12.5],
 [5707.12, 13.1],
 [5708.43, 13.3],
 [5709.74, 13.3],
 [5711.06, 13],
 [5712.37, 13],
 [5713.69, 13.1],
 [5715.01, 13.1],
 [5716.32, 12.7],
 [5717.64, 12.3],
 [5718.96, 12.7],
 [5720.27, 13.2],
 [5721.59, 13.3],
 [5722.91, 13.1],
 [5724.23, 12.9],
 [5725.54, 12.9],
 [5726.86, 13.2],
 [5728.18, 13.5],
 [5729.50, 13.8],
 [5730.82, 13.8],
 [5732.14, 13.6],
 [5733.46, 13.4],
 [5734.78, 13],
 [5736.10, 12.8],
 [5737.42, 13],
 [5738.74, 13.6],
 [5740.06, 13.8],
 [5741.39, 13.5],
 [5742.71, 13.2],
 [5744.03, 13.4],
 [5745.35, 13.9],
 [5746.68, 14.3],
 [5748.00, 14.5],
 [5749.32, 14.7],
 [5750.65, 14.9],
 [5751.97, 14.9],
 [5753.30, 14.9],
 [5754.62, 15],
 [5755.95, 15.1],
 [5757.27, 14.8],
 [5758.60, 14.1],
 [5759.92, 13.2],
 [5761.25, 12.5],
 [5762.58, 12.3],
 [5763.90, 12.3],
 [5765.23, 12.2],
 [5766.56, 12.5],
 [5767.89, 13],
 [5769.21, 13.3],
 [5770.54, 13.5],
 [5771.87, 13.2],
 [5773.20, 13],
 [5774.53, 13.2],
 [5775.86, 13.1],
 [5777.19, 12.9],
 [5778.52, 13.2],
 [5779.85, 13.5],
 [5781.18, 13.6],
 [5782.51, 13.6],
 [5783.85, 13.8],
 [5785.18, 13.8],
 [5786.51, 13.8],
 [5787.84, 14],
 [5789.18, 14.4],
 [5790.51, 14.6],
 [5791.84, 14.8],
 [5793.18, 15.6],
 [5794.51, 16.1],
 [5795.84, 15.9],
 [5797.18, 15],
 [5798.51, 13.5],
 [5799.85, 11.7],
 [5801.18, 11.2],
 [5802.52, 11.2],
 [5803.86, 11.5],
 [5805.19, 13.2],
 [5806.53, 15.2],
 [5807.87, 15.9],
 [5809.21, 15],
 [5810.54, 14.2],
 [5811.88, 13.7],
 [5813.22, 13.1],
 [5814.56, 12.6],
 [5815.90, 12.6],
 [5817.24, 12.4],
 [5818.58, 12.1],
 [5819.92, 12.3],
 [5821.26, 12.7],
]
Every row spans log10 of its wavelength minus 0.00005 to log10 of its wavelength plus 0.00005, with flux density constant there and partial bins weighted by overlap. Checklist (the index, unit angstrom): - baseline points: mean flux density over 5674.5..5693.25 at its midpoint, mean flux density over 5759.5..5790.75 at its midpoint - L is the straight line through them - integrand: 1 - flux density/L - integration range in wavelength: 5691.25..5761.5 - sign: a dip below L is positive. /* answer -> -3.8 angstrom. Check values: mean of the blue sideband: 12.2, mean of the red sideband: 13.3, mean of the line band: 13.4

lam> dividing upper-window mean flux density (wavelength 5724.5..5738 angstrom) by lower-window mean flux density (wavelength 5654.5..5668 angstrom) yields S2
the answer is 1.12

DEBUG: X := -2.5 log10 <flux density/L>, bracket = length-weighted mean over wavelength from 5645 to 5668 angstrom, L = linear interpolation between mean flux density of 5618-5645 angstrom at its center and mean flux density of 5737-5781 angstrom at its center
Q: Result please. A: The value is -0.053 mag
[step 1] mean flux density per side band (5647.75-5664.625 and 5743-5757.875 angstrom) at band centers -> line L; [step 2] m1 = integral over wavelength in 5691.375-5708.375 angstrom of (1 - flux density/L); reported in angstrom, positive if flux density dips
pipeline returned 0.7 angstrom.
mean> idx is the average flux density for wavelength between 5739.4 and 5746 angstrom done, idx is 13.6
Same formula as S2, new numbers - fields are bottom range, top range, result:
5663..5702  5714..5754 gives 1.12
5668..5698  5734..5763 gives 1.15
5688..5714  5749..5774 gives 1.08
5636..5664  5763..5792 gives 1.15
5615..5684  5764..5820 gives 1.19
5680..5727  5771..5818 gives 1.08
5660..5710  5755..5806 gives 1.11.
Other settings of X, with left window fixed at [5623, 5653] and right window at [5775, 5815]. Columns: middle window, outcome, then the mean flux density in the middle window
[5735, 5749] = -0.059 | 13.6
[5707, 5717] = -0.059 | 13.1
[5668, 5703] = -0.012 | 12.1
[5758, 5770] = 0.036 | 12.8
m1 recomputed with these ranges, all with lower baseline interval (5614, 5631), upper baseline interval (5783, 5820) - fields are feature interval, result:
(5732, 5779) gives -2.36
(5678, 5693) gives -0.58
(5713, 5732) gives -1.20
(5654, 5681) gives -0.94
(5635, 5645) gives -0.12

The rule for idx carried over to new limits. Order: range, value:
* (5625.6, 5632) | 10.4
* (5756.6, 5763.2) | 13.4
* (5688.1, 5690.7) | 11.7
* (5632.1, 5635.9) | 11.2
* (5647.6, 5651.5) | 12.2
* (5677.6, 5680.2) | 12.6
